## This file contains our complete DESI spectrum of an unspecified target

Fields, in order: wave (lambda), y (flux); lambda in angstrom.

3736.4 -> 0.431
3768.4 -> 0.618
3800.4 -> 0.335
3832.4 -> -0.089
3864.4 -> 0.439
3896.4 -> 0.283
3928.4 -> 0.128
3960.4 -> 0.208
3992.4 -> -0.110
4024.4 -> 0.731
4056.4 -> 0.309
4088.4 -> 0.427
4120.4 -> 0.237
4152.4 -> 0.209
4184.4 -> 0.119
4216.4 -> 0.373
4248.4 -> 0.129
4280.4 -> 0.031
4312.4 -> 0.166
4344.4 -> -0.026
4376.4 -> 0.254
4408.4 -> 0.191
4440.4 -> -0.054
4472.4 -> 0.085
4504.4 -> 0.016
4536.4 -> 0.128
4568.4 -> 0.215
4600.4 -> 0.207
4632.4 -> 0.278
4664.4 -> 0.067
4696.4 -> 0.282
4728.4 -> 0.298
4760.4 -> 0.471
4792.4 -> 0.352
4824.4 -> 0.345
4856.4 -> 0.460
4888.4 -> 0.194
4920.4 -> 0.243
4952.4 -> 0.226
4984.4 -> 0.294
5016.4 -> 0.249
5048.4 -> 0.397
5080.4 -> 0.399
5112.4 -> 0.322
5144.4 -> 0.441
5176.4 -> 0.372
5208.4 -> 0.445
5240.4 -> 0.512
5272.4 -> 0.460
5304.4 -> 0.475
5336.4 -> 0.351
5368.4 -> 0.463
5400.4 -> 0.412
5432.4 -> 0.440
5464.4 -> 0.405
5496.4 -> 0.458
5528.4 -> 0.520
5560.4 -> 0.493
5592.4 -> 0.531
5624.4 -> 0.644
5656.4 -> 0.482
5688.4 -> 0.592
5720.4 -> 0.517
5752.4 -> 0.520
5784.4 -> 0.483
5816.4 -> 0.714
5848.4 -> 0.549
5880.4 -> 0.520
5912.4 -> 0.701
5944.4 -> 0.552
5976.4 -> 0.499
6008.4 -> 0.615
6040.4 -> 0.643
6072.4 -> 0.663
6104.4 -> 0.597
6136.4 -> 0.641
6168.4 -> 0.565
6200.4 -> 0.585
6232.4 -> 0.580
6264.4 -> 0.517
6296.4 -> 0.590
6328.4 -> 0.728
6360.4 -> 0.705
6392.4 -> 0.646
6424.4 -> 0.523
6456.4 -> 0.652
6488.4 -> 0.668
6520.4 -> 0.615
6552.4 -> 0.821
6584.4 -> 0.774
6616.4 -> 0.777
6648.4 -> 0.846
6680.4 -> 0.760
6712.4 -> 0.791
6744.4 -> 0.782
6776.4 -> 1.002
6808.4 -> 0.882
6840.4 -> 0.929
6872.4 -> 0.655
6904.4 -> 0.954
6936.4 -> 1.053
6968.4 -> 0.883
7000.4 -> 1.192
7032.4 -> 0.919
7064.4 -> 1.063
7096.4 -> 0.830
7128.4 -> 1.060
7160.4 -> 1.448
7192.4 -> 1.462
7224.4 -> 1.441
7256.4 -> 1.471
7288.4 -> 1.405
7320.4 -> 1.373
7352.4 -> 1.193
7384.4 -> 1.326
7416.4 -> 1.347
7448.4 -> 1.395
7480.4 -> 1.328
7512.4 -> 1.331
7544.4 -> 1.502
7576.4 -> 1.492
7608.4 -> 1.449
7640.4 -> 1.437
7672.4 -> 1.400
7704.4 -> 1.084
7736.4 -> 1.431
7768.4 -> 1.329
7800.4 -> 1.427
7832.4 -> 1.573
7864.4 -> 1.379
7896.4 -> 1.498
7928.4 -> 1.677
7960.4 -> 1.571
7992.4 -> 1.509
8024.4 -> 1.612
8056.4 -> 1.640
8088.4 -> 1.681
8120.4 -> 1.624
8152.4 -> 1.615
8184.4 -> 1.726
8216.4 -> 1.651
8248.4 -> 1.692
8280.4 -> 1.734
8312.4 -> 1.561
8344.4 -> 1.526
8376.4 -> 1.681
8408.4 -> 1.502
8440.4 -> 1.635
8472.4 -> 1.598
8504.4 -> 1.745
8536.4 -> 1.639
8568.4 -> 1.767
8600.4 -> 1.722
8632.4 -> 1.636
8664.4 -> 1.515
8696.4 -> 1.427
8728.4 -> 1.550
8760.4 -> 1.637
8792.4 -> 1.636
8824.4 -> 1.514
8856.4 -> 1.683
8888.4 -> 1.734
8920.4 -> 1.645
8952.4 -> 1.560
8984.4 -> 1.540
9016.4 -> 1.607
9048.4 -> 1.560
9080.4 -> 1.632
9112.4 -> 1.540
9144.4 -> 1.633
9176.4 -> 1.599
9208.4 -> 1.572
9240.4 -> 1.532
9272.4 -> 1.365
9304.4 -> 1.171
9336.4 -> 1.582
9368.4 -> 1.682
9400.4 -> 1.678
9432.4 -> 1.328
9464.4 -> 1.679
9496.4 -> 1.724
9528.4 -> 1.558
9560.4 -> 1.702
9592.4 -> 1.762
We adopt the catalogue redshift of 0.790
